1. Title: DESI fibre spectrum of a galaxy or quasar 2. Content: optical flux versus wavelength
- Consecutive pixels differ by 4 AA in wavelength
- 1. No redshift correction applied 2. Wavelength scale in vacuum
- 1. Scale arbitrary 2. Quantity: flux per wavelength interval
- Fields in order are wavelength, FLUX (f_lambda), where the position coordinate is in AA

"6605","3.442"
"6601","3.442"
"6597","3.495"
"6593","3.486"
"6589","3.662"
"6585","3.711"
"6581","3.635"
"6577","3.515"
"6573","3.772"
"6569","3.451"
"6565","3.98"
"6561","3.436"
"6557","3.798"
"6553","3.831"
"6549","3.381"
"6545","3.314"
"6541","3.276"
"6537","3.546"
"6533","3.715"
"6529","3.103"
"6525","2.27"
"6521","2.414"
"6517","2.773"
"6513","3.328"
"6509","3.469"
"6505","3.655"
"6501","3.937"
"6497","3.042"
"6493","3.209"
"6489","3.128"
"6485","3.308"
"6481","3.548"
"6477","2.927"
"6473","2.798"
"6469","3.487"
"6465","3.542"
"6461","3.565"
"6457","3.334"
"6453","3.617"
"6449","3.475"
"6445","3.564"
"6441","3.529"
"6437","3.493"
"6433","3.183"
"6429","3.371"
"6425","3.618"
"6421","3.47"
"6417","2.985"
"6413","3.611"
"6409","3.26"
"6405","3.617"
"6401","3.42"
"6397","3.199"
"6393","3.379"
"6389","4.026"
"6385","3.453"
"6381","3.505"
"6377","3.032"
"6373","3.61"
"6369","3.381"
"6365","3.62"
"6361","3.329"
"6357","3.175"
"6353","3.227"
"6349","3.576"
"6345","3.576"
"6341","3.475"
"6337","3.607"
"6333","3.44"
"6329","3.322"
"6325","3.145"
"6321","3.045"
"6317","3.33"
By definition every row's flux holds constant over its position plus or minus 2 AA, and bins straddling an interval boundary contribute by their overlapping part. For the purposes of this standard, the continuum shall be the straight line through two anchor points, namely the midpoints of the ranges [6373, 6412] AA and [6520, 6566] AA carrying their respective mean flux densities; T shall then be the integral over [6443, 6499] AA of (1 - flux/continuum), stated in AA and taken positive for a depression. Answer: 1.1 AA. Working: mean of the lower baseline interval 3.45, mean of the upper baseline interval 3.34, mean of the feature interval 3.32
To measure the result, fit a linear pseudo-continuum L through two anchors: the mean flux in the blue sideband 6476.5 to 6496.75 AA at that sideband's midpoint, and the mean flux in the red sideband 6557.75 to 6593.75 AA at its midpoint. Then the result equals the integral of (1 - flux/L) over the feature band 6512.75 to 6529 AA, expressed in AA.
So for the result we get 3.4 AA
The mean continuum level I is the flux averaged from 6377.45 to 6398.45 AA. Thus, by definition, 3.49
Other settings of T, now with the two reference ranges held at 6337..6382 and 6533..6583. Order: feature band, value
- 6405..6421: 0.51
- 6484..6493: 0.81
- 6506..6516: 0.51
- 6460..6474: 0.54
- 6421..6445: 0.18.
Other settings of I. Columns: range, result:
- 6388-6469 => 3.46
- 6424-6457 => 3.47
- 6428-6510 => 3.39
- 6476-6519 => 3.31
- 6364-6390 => 3.49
